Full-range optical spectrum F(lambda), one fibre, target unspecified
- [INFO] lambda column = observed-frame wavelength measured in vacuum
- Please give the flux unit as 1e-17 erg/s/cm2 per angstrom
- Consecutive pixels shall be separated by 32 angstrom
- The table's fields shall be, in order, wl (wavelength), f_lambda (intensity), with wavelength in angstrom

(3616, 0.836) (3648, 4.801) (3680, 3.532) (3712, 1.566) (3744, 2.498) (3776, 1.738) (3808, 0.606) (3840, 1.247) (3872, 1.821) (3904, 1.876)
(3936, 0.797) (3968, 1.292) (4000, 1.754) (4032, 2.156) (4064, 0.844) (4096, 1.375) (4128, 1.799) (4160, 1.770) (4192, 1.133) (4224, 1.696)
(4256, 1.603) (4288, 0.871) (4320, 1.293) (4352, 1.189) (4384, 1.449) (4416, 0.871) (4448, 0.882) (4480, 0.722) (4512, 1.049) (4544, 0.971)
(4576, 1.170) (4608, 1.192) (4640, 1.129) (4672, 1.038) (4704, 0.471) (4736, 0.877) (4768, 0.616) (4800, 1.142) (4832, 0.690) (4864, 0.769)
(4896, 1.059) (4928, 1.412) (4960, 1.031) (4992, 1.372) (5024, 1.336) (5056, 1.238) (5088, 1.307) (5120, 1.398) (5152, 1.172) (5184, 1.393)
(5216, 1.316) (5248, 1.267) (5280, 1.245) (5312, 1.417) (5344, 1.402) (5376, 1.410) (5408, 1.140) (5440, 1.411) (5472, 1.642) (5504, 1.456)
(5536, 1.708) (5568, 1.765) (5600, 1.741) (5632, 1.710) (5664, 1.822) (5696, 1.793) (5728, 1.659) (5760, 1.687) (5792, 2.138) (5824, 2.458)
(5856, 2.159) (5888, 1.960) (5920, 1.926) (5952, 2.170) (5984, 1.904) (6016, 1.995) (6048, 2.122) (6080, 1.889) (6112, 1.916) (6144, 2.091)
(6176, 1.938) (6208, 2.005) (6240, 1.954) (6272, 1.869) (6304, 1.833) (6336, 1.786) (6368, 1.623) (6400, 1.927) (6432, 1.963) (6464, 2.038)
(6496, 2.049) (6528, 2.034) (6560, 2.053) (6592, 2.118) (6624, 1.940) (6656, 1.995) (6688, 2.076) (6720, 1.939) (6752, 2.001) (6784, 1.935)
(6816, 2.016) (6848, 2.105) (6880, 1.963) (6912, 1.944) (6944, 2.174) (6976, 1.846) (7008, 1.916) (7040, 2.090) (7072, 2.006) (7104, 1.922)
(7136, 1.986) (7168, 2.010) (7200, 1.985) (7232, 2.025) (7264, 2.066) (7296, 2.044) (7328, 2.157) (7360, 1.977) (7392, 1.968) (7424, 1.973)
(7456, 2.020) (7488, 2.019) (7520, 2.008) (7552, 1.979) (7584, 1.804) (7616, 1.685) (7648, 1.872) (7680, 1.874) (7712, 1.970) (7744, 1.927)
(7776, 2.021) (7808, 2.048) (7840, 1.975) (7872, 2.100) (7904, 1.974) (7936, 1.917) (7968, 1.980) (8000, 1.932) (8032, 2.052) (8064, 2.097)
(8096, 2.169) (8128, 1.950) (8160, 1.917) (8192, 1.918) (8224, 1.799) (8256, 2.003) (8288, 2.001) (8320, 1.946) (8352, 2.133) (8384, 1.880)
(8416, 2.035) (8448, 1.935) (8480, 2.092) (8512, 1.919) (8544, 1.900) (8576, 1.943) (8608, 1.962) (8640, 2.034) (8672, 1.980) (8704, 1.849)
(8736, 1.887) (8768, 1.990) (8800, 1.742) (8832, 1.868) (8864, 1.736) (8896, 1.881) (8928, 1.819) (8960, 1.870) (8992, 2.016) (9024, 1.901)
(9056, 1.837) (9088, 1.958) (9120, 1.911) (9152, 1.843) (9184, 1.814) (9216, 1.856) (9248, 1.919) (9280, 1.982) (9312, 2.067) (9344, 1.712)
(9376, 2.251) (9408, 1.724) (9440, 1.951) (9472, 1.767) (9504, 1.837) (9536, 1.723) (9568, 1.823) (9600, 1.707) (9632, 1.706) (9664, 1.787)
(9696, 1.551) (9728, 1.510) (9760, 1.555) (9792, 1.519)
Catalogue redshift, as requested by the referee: 0.23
